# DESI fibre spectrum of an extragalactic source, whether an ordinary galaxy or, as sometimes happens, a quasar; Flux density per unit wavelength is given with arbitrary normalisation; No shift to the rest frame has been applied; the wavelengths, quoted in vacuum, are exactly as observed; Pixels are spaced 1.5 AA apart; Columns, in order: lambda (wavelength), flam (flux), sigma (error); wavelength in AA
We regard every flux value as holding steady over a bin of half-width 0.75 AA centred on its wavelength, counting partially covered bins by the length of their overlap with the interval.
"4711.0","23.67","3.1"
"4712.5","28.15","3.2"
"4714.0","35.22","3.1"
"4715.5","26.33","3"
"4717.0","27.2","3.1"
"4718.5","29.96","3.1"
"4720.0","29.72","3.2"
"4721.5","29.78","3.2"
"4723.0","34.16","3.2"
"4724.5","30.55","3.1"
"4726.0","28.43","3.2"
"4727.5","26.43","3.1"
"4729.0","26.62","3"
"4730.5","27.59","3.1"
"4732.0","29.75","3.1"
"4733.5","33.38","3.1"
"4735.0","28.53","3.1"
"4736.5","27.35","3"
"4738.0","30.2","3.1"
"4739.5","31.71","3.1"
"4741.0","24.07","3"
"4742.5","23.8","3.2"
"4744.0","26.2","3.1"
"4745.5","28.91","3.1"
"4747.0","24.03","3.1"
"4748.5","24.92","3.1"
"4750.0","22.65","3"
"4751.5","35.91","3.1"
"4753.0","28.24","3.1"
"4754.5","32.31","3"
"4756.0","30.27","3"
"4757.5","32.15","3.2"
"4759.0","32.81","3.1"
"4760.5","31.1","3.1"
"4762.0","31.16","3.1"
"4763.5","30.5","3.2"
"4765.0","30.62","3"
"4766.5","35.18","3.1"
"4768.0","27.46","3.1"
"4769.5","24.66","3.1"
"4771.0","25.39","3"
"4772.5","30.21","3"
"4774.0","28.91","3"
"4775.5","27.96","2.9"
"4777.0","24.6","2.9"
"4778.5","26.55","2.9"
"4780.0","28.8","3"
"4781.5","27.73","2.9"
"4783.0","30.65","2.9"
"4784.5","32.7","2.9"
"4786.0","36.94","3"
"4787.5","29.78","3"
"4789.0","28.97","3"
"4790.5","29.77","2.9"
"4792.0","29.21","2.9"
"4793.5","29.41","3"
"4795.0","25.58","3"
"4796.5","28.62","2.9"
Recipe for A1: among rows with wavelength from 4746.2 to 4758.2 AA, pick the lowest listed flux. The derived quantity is 22.65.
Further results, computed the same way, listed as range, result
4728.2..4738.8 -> 26.62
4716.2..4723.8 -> 27.2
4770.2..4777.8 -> 24.6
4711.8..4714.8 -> 28.15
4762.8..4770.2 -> 24.66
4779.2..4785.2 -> 27.73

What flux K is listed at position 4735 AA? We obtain 28.53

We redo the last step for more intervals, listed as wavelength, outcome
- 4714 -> 35.22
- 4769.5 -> 24.66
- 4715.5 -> 26.33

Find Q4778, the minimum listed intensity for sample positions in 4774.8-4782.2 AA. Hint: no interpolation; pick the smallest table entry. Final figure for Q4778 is 24.6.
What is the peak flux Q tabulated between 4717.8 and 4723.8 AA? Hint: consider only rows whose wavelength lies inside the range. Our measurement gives 34.16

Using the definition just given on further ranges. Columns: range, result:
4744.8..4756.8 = 35.91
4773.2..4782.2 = 28.91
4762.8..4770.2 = 35.18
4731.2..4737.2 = 33.38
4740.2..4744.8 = 26.2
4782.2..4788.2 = 36.94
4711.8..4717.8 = 35.22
